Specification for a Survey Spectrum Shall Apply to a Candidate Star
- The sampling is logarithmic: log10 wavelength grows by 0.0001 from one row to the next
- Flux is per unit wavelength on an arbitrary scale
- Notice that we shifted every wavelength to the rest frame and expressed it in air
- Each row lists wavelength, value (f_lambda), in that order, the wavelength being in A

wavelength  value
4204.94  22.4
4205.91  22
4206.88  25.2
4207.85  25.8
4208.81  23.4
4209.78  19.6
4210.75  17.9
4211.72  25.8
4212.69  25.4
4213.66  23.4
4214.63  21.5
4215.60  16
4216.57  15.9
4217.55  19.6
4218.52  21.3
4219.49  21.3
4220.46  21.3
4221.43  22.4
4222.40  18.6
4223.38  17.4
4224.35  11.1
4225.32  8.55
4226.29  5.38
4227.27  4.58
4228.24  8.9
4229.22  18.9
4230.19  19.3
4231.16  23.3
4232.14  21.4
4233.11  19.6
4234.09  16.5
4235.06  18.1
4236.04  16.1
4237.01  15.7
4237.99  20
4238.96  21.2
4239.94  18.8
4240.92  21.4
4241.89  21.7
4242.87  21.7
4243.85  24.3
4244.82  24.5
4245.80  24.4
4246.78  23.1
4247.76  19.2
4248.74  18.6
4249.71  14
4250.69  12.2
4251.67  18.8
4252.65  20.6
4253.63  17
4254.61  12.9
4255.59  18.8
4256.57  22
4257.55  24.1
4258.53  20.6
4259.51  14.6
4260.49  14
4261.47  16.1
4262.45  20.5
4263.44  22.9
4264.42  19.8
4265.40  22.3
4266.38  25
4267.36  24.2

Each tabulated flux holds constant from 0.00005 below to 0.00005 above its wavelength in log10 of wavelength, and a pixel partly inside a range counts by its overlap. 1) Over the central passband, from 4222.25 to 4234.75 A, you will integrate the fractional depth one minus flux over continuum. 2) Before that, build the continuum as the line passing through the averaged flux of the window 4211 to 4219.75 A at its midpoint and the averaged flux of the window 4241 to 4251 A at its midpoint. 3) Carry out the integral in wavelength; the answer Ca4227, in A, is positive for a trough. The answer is 3.6 A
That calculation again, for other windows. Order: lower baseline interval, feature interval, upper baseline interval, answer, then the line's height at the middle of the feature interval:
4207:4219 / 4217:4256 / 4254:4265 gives 3.8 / 20.1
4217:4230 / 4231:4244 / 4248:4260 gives -2.5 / 16.5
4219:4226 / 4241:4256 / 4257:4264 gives -1.0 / 18.3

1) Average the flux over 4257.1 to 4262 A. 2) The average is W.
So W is 17.9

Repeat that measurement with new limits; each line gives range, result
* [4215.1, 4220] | 18.8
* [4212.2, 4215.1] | 23.5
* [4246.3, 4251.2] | 17.4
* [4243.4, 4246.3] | 24.4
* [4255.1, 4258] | 21.6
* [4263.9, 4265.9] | 21.2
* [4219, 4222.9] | 20.9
